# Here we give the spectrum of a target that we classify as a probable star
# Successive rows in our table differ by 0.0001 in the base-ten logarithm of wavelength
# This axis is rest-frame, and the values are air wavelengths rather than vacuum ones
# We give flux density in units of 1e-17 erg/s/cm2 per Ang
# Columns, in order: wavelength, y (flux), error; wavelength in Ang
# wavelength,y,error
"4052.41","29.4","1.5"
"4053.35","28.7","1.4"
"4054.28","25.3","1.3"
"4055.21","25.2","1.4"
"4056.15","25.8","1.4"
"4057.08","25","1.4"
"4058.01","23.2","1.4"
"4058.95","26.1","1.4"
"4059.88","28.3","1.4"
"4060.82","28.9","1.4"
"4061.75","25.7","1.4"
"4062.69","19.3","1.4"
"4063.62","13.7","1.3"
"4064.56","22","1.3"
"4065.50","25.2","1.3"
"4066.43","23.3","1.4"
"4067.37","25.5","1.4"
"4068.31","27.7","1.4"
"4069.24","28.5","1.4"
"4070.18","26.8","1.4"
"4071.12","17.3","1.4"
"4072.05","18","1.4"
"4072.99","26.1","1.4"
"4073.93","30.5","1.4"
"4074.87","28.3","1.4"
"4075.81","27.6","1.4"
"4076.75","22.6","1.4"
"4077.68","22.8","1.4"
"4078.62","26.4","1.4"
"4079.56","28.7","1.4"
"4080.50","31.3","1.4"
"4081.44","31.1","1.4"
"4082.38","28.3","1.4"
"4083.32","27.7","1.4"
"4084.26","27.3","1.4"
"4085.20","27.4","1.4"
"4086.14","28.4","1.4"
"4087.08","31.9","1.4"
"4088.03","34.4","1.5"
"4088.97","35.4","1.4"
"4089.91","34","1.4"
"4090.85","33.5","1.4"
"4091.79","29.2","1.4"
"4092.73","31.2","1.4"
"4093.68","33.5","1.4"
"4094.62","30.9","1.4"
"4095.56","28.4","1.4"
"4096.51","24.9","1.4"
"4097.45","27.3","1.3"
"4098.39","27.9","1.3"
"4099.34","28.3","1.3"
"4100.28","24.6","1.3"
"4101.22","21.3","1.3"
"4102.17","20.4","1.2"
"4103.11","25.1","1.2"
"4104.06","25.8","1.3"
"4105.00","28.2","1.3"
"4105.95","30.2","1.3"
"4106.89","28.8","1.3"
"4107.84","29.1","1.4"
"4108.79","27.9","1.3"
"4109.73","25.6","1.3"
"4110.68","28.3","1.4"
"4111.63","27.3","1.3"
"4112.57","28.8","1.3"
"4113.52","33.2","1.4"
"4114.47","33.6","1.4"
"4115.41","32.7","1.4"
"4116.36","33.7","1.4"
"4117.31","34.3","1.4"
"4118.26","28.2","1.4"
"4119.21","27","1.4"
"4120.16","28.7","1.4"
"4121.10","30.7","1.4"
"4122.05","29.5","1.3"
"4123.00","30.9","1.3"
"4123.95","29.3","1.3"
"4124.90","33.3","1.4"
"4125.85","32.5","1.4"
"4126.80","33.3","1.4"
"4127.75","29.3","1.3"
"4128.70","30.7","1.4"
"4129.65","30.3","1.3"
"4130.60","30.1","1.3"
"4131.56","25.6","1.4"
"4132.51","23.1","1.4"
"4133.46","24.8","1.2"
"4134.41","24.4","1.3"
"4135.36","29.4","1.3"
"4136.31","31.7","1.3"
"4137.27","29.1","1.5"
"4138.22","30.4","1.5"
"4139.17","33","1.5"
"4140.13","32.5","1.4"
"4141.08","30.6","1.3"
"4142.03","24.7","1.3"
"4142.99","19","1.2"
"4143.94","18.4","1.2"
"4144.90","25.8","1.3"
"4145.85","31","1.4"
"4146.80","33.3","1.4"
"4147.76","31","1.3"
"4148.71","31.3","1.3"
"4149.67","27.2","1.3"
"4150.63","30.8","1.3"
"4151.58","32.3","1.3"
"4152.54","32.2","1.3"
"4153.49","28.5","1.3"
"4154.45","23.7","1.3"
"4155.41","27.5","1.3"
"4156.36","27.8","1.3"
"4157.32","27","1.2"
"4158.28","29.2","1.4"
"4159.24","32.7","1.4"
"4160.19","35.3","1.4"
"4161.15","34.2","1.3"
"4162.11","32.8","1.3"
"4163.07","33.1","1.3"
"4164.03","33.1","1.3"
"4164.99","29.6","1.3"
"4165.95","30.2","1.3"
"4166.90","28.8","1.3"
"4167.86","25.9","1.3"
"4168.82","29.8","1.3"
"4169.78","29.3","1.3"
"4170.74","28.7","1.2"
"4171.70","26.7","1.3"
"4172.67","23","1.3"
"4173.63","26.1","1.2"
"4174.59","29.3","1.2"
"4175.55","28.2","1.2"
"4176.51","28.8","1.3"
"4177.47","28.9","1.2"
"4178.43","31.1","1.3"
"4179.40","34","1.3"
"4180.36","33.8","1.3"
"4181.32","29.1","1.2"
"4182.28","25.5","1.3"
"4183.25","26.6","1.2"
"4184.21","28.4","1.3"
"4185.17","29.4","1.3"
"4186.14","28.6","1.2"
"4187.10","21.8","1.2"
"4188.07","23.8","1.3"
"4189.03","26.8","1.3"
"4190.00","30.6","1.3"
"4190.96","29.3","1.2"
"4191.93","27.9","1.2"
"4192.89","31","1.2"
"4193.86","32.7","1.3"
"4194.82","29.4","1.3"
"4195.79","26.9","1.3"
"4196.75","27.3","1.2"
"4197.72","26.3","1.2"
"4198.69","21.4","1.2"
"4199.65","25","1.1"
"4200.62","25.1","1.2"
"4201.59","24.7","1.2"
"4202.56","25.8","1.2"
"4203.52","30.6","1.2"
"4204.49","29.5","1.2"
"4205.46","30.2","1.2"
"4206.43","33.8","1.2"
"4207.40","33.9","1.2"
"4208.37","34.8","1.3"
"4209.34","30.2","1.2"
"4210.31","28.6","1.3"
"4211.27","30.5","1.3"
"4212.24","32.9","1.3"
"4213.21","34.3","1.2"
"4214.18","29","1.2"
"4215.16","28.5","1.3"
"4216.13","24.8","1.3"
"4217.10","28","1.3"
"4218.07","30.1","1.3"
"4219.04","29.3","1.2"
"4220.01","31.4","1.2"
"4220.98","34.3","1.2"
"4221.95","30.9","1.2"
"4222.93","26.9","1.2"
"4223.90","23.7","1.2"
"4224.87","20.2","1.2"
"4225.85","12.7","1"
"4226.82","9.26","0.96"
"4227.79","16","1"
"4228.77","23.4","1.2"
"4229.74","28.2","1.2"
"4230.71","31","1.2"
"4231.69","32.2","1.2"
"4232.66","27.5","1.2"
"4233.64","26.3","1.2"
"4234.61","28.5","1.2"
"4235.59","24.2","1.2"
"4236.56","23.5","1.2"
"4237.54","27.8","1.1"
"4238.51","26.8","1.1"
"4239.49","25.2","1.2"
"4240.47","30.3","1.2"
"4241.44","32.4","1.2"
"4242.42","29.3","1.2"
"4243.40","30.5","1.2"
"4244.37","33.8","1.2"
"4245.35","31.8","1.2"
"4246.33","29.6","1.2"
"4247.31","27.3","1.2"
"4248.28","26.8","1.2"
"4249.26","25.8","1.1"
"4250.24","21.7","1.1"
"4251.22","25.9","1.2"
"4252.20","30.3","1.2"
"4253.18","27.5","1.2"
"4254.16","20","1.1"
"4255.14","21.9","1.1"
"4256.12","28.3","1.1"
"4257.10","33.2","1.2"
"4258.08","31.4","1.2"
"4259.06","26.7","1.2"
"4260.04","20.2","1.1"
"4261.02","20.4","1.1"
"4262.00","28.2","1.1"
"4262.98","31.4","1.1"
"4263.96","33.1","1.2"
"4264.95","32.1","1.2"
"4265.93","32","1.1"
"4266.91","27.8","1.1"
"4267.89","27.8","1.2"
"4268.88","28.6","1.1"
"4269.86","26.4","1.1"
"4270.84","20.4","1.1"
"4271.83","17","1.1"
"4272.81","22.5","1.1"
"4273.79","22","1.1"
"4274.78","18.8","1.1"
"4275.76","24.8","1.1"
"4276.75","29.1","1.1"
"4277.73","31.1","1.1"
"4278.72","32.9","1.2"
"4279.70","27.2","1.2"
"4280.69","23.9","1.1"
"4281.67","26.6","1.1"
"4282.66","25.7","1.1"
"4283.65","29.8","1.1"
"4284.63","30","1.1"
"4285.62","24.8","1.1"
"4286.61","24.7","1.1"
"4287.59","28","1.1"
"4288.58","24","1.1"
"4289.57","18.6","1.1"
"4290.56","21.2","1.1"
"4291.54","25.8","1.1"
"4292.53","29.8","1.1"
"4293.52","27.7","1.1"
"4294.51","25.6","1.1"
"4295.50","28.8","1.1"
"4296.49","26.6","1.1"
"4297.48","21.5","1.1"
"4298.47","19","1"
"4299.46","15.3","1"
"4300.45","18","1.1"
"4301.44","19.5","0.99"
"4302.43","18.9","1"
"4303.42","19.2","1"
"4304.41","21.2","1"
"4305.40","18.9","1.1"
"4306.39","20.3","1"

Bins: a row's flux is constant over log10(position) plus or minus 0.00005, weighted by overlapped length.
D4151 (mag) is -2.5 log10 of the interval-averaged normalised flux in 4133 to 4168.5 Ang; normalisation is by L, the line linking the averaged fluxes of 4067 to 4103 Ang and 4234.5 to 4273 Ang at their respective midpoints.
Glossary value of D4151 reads -0.07 mag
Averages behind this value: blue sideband 27.8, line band 29.3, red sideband 27.2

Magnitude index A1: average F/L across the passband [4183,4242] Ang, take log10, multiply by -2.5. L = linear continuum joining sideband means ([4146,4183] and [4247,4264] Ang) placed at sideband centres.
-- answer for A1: 0.02 mag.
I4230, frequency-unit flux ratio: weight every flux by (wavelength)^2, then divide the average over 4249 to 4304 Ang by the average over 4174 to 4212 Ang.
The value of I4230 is 0.92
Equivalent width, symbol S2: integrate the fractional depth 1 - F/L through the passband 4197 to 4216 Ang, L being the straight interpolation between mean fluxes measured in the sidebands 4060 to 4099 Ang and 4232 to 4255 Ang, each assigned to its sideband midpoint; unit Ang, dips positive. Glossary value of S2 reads -1.2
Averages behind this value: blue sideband 27.3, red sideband 27.5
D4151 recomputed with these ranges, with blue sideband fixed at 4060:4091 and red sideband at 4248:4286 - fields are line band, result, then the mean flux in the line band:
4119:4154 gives -0.09 mag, 29.1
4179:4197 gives -0.08 mag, 28.6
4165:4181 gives -0.09 mag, 28.9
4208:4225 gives -0.11 mag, 29.5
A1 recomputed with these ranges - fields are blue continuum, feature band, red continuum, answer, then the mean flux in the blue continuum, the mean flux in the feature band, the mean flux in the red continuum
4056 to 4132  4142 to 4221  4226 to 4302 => -0.078 mag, 28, 28.9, 25.9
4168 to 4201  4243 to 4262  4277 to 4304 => -0.049 mag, 27.9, 27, 24.6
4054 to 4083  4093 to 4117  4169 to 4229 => -0.092 mag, 25.3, 28.3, 27.7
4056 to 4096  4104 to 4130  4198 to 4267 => -0.107 mag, 27.2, 30.1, 27.6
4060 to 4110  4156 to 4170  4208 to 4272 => -0.129 mag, 27.1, 30.6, 27.3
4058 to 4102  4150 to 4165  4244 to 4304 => -0.157 mag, 27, 30.6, 25.7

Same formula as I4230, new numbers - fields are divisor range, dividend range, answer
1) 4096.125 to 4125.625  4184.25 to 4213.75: 1.05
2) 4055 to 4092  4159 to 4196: 1.15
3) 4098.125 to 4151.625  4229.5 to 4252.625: 1.04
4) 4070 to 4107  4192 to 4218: 1.11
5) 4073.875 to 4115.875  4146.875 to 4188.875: 1.06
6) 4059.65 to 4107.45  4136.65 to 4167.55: 1.13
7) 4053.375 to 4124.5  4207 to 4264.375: 1.07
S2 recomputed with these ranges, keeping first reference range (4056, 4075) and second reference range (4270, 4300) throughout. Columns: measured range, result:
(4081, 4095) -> -3.7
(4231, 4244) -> -1.8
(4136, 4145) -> -1.1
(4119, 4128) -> -2.2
